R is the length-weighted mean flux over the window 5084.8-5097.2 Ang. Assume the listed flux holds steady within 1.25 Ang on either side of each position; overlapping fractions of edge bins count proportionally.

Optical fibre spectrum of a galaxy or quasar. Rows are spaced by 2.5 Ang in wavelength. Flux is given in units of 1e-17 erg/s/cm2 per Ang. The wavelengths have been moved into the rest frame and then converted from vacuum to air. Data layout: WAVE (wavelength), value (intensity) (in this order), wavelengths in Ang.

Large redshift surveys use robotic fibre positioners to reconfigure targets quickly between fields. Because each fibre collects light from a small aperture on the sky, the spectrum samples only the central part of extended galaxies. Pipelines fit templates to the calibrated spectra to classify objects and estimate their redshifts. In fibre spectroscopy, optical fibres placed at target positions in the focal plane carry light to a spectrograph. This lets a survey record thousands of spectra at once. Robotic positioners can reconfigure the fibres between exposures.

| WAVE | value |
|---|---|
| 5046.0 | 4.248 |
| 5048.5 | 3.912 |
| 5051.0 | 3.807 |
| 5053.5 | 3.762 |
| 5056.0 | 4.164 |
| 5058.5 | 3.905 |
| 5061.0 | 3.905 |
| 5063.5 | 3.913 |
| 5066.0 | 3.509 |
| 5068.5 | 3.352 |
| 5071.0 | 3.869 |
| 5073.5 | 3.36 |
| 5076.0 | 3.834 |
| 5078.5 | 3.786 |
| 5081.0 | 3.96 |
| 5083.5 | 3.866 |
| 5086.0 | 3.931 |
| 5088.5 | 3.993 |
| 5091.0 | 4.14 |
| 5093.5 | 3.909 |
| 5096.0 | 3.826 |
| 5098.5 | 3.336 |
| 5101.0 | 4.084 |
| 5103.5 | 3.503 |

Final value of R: 3.96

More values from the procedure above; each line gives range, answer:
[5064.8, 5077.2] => 3.58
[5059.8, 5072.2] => 3.71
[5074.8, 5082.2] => 3.86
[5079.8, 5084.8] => 3.91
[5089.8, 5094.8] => 4.02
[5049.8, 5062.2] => 3.91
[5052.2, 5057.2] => 3.96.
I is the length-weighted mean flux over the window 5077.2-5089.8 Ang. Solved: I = 3.91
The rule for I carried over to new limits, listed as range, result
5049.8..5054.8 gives 3.79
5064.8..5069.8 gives 3.43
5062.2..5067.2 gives 3.71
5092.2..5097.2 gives 3.87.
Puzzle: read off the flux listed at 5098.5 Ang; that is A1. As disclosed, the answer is 3.336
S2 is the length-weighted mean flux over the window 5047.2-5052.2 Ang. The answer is 3.86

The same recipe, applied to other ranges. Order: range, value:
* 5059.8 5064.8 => 3.91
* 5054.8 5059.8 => 4.03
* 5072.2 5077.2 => 3.6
